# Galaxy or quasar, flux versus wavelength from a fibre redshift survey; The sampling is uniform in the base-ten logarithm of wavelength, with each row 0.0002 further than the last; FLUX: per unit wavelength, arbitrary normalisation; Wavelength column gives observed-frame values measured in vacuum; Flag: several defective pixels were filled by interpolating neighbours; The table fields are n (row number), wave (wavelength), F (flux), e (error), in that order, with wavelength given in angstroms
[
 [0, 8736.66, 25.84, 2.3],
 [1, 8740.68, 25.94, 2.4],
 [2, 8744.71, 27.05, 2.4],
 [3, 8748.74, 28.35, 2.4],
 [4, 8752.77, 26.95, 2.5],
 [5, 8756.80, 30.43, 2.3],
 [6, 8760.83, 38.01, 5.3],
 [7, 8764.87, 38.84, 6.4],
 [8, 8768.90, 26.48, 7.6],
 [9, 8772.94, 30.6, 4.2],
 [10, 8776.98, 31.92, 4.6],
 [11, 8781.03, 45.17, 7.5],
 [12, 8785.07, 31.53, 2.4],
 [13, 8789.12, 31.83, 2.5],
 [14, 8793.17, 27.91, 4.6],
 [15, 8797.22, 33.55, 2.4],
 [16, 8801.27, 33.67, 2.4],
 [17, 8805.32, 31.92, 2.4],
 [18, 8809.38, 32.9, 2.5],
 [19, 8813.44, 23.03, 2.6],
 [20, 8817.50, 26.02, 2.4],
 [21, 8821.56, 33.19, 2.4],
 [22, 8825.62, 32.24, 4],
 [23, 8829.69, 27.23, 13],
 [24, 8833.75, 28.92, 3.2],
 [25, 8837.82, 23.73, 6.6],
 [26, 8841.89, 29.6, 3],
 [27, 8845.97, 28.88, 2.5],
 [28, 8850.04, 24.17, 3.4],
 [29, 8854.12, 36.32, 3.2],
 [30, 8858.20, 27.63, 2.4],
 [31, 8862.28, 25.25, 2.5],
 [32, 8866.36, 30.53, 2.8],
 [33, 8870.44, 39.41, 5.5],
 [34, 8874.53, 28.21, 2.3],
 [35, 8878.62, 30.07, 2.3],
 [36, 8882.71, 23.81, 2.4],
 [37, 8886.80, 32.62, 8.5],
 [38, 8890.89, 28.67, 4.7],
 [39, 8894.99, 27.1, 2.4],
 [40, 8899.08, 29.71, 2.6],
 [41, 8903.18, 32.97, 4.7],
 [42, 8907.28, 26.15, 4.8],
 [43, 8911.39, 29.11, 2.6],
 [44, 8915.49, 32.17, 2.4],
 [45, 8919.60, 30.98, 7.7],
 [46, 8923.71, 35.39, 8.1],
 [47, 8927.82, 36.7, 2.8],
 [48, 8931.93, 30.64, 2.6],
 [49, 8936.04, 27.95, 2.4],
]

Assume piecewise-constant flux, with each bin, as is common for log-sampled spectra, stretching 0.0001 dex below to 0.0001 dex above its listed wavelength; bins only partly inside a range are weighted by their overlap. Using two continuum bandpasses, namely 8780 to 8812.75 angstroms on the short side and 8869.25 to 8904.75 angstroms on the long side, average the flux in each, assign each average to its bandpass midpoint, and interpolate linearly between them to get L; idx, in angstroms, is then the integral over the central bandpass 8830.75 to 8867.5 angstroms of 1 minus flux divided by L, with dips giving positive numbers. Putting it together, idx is 3.43 angstroms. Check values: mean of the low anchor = 32.8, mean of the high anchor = 30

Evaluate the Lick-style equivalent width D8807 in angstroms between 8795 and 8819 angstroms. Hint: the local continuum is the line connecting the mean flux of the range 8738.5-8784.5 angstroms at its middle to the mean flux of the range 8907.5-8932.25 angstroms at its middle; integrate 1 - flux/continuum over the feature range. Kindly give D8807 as 1.23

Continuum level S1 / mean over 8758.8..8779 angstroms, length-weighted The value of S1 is 33.2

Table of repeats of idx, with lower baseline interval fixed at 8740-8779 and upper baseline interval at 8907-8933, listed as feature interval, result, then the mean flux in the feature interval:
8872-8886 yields 1.50 angstroms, 28.2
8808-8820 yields 1.48 angstroms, 27.2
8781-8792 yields -1.09 angstroms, 33.9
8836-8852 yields 2.40 angstroms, 26.6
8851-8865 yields 0.94 angstroms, 29.3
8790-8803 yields -0.31 angstroms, 31.7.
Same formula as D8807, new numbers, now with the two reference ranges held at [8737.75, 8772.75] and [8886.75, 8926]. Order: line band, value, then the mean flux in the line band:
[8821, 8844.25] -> 1.1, 28.9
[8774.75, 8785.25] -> -2.3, 36.9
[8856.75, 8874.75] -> -0.1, 30.5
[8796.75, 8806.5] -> -0.9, 33.1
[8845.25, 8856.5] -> 0.2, 29.8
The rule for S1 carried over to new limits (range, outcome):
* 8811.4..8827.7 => 28.6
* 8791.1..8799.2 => 30.7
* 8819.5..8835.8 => 30.4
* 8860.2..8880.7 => 30.7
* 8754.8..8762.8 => 34.2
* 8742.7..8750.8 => 27.7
